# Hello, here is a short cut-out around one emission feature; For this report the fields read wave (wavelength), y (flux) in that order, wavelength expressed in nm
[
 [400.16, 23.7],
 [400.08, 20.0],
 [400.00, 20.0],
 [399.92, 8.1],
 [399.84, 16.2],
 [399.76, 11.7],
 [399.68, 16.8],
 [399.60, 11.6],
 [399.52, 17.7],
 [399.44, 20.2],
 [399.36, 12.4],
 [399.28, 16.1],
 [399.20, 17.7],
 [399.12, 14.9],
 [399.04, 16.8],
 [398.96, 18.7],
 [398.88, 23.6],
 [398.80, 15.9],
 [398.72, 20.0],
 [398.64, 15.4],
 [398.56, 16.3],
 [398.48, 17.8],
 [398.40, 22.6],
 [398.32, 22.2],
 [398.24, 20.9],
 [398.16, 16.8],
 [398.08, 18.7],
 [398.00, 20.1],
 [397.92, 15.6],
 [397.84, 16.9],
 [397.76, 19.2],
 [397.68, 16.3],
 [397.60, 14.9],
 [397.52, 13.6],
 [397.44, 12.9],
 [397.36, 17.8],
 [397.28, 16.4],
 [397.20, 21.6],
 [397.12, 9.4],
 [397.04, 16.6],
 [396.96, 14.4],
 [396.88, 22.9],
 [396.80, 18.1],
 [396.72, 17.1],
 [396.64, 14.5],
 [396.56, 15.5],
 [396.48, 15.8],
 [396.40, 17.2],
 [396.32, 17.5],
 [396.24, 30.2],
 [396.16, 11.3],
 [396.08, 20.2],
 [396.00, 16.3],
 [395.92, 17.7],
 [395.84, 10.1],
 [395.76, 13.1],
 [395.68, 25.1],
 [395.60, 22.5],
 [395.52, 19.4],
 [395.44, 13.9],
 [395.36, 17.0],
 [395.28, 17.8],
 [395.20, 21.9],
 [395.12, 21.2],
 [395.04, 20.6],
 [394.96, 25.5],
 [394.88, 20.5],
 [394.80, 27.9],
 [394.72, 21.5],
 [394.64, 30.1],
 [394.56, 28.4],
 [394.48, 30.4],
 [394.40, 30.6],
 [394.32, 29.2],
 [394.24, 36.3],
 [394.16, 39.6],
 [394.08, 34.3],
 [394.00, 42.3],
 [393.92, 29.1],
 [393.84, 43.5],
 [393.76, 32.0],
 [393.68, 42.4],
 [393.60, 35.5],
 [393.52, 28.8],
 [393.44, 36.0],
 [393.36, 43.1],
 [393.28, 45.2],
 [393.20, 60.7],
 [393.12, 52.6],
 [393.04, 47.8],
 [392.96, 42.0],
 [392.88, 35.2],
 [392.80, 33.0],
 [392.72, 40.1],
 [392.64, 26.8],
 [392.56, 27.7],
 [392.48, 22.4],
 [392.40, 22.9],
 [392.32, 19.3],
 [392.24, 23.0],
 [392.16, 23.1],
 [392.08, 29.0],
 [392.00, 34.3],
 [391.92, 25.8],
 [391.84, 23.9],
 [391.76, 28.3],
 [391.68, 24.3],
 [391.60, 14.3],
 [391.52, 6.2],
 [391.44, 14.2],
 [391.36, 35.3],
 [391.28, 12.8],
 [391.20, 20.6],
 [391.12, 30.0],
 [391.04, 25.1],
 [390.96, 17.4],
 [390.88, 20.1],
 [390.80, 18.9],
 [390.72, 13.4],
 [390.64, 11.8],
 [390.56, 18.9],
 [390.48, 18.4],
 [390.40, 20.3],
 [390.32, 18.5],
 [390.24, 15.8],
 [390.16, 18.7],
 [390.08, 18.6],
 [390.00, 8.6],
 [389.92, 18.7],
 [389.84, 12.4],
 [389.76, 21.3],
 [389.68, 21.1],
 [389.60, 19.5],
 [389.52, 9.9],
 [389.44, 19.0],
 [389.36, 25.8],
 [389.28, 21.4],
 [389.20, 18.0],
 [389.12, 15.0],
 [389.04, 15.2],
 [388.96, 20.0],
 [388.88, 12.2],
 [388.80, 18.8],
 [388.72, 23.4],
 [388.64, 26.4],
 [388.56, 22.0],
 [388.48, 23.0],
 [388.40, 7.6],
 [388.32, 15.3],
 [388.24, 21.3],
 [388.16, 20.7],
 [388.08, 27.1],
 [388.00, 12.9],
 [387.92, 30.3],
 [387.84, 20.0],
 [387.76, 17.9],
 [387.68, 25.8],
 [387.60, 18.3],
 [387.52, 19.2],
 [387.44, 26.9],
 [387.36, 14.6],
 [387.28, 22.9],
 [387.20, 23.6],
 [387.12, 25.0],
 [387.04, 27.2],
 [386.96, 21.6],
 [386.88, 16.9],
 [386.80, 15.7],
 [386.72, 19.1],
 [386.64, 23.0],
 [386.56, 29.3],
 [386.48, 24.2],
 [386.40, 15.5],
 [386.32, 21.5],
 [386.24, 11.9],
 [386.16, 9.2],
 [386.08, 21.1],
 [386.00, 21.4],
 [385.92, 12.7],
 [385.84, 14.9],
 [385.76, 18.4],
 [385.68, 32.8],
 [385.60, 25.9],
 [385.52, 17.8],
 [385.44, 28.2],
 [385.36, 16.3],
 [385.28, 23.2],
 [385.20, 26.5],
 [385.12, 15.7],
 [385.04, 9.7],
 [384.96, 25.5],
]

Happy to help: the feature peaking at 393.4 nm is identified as Mg II 2798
